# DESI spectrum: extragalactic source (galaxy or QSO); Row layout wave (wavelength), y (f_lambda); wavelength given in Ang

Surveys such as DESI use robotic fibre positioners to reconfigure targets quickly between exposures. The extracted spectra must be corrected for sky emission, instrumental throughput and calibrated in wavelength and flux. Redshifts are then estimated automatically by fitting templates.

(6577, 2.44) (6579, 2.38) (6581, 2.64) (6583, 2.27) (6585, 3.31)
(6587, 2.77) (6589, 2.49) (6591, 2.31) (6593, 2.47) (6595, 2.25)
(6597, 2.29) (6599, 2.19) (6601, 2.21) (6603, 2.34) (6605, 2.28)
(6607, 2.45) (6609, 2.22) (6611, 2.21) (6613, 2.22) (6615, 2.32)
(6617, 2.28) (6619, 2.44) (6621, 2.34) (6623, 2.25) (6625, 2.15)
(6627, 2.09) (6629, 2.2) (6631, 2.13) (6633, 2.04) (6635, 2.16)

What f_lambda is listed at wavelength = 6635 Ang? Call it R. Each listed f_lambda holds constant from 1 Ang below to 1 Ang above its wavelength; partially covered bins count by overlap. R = 2.16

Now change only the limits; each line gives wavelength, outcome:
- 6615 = 2.32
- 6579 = 2.38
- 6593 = 2.47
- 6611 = 2.21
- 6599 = 2.19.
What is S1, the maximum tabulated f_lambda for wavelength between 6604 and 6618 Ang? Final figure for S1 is 2.45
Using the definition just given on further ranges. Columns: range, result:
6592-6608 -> 2.47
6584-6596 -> 3.31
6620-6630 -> 2.34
